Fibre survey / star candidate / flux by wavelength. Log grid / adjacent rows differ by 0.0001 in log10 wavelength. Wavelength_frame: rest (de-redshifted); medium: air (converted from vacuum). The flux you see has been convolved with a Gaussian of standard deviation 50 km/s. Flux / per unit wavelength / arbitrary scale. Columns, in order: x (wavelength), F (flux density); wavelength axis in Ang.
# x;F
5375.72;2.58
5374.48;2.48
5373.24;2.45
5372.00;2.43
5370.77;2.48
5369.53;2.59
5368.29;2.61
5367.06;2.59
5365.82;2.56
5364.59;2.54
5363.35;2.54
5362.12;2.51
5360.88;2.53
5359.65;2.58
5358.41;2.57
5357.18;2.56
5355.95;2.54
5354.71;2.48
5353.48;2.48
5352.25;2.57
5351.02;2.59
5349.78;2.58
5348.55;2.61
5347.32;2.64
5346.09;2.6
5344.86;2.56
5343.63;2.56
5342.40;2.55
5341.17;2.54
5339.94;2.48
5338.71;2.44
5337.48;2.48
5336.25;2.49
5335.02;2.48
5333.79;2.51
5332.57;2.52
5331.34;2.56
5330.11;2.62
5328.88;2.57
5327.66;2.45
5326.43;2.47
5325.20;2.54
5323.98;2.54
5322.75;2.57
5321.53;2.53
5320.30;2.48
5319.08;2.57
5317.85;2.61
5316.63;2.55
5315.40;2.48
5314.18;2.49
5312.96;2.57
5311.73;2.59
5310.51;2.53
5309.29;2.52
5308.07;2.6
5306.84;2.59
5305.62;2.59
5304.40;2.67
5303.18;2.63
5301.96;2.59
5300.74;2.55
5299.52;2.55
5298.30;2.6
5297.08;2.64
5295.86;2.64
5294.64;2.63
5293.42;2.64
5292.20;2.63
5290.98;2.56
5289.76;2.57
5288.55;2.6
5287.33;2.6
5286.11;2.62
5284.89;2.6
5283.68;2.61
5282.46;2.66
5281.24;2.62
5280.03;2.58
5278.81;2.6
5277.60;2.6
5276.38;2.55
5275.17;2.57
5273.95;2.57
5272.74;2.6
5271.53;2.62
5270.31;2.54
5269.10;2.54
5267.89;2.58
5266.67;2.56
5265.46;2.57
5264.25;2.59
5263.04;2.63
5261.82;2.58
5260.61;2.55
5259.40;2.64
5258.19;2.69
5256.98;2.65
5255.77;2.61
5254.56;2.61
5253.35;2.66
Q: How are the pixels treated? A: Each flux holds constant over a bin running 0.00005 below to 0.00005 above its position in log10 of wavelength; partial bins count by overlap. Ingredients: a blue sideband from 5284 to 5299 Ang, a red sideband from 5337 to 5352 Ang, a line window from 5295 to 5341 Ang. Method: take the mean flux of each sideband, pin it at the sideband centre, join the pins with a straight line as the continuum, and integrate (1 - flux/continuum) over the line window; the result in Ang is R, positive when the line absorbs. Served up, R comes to 0.59 Ang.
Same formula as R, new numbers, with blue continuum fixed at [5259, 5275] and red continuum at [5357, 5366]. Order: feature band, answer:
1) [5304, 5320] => 0.0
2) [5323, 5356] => 0.3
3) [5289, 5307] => -0.2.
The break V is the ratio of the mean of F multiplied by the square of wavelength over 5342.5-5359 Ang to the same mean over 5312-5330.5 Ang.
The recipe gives 1.0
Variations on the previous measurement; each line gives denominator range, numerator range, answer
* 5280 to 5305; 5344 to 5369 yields 1.01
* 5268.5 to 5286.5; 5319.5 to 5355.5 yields 1.00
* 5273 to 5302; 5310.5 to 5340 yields 0.99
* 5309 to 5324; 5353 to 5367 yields 1.01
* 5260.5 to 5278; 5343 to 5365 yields 1.02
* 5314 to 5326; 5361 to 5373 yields 1.02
